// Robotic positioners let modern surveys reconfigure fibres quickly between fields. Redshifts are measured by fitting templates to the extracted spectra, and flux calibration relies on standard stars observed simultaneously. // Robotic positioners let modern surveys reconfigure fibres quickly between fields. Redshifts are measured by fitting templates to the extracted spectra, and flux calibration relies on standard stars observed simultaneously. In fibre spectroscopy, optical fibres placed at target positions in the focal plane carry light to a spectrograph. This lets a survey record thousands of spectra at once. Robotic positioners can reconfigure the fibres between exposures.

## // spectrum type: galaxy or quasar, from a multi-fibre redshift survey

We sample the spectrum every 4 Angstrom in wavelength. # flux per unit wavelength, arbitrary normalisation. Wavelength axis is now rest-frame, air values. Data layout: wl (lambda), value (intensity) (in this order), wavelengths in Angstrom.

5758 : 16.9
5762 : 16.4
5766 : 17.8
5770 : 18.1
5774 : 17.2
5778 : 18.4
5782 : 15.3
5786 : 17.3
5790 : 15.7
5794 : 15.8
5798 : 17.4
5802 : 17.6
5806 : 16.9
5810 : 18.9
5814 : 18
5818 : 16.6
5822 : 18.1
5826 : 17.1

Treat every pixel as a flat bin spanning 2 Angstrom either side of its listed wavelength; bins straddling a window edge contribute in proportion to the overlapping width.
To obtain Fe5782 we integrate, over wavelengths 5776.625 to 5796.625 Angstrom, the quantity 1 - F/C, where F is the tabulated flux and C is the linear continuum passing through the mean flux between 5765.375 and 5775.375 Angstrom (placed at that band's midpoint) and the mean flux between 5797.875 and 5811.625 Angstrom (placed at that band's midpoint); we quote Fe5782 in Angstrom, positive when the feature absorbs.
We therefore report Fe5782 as 1.4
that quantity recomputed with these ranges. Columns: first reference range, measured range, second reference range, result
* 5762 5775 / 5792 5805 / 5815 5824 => 0.4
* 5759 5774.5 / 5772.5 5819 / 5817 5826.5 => 0.7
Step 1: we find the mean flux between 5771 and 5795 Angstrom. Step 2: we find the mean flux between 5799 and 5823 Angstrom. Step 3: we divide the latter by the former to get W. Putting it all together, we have 1.06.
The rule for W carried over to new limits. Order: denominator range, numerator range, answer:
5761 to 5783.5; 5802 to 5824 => 1.02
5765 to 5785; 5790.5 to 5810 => 0.98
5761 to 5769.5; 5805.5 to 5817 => 1.03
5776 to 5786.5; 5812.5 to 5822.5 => 1.03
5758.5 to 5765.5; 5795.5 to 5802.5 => 1.03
